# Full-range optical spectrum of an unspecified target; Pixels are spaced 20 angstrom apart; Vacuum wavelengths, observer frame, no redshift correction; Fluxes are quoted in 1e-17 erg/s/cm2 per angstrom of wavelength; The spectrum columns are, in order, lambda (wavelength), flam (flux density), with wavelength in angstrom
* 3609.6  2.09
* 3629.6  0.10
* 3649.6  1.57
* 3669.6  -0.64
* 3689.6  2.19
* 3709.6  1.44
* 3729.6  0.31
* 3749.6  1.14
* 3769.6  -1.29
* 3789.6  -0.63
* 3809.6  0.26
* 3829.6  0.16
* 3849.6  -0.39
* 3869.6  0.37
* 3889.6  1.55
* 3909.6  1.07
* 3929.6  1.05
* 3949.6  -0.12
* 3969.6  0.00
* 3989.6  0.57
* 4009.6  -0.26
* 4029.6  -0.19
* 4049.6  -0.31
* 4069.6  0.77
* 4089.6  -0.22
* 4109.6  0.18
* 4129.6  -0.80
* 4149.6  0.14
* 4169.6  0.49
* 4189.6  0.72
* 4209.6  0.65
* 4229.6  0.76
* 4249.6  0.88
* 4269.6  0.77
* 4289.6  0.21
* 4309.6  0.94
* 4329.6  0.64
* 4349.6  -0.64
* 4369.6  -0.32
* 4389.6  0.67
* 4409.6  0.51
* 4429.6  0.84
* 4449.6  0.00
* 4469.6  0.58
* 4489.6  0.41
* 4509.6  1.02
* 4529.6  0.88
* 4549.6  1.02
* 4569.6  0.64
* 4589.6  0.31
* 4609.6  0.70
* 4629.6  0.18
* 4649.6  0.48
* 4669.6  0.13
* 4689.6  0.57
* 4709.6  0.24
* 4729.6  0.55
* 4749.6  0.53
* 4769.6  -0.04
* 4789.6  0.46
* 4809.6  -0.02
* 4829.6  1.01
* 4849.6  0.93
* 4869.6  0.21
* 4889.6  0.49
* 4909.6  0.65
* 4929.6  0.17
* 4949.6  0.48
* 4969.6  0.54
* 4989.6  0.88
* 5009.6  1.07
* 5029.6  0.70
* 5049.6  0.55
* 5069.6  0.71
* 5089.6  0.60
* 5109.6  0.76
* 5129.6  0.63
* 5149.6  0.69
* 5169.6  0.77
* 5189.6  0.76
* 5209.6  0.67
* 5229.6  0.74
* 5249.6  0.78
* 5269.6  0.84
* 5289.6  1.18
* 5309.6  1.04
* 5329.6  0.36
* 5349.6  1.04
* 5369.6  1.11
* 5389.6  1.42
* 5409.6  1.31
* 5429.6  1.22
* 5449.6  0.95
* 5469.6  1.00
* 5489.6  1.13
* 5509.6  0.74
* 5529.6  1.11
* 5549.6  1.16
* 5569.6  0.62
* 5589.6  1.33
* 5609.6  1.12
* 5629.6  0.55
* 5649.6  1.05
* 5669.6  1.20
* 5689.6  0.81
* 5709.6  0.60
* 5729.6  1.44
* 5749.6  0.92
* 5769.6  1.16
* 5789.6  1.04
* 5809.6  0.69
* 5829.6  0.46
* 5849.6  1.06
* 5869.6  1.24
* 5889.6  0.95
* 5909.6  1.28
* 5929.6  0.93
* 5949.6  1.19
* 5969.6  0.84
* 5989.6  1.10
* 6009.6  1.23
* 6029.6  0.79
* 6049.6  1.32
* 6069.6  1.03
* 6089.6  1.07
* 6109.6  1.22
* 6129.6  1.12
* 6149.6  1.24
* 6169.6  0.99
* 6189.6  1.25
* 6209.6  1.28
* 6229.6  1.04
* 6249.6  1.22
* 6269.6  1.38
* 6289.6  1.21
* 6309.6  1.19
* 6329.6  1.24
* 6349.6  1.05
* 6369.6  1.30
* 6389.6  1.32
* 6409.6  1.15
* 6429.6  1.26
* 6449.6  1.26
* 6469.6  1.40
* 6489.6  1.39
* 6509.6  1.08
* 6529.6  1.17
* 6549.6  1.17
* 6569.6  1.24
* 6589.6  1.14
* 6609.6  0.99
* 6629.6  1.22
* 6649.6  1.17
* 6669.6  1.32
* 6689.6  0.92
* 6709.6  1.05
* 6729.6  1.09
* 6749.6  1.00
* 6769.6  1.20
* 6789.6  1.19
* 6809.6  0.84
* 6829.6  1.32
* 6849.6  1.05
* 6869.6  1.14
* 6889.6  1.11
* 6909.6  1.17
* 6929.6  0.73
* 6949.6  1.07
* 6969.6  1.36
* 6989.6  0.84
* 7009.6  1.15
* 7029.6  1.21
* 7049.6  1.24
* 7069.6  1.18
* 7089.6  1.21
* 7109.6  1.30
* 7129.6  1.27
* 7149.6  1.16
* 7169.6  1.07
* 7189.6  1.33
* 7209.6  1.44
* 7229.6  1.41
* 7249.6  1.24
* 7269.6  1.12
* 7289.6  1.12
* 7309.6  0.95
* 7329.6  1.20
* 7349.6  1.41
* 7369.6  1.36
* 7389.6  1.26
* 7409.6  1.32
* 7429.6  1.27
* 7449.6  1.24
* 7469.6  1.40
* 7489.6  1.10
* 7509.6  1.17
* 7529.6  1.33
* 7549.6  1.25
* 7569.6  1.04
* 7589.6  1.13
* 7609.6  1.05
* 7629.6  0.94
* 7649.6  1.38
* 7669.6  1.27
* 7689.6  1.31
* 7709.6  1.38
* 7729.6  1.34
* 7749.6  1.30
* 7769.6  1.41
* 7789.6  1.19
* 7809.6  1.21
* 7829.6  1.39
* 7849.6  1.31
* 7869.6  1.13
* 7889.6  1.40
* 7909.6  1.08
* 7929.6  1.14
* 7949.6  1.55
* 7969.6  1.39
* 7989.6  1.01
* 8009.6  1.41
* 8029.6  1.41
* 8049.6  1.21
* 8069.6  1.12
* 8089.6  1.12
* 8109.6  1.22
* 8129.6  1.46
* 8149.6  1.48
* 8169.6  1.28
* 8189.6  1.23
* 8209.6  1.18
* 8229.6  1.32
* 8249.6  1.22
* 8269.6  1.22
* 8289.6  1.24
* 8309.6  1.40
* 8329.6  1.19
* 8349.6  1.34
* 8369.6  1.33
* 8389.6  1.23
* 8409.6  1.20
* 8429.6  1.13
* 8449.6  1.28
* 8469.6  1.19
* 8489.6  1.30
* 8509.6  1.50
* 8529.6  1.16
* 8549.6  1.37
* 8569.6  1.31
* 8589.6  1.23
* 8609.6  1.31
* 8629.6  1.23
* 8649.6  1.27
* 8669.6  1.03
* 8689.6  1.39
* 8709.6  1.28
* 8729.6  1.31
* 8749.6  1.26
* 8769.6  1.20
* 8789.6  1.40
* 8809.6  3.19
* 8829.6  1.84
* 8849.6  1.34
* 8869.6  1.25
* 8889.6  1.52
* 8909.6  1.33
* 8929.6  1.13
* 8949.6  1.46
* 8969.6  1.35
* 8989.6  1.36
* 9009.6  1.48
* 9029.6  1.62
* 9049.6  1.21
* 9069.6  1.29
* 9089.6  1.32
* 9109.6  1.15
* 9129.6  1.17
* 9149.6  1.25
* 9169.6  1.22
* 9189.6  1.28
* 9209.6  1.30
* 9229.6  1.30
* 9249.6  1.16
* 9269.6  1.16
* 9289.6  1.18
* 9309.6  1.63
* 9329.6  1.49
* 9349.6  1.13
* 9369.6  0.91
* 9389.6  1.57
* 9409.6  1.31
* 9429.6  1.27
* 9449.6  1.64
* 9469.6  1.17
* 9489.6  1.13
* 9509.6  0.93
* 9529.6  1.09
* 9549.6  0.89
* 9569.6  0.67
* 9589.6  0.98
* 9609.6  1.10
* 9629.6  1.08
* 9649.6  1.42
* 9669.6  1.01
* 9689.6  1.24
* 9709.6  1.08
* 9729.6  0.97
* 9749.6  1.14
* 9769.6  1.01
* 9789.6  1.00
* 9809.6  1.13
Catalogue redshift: 0.342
